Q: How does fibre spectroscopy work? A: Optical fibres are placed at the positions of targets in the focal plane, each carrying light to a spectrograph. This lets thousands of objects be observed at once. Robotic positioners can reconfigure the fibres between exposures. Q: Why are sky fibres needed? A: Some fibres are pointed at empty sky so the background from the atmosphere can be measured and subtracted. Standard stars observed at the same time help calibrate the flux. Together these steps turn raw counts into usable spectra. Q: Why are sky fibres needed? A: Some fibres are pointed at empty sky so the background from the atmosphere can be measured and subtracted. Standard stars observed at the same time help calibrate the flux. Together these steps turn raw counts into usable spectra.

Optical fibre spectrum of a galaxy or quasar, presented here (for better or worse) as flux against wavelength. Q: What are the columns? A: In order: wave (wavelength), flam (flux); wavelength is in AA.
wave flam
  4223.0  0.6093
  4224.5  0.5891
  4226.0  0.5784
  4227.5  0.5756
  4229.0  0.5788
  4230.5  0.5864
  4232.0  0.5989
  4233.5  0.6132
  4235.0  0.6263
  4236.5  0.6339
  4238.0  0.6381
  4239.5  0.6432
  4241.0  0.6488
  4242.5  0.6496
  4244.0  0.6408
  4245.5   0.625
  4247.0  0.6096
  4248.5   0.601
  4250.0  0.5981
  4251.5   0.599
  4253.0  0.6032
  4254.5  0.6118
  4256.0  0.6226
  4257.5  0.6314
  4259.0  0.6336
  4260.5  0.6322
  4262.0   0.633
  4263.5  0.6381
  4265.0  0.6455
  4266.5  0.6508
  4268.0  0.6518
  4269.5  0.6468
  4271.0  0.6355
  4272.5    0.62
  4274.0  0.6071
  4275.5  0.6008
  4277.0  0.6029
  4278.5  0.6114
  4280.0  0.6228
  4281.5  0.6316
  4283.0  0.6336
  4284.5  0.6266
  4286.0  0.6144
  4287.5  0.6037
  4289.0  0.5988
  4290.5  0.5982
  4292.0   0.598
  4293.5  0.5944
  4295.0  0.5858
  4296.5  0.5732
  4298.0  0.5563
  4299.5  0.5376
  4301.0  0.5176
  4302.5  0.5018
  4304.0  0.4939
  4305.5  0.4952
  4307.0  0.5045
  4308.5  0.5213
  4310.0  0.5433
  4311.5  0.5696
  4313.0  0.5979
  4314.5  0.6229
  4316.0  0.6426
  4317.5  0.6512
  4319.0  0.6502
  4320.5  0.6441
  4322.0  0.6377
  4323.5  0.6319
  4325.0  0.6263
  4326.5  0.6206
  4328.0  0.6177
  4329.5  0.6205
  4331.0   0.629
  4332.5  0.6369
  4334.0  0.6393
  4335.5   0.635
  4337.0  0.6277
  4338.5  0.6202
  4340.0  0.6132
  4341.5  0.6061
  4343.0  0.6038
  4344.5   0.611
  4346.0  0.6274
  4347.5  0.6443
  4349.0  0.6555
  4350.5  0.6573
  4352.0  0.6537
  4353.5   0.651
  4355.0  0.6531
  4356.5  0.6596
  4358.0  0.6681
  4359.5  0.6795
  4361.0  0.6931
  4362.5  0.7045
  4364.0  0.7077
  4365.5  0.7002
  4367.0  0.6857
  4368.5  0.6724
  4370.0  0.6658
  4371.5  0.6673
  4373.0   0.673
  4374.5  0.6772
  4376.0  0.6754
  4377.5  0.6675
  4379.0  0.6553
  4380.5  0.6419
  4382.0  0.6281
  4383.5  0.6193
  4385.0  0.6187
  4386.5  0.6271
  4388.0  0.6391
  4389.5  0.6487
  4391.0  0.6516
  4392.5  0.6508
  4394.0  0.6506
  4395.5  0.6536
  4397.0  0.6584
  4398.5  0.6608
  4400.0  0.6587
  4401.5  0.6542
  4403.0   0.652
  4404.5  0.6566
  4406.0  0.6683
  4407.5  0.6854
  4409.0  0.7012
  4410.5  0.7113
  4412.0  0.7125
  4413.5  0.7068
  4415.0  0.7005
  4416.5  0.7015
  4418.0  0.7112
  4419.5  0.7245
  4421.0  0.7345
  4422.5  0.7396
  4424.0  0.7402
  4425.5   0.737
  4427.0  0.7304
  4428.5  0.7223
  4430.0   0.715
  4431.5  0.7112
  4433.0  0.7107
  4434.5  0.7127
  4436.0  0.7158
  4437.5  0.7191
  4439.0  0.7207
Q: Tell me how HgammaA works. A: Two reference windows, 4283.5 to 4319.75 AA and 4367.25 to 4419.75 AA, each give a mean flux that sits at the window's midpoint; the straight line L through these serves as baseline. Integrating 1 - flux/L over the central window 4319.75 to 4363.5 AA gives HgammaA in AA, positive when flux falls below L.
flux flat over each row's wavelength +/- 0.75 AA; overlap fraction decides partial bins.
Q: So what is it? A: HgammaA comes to -1.81 AA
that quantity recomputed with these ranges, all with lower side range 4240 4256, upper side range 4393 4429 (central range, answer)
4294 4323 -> 3.39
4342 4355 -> 0.53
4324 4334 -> 0.46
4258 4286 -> 0.07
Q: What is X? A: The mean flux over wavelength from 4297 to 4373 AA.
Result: 0.622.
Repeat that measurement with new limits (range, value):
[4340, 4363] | 0.649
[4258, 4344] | 0.605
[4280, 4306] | 0.576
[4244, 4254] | 0.609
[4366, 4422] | 0.67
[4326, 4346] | 0.622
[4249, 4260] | 0.614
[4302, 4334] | 0.595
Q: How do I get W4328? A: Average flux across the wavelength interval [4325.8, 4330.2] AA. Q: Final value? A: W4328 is 0.62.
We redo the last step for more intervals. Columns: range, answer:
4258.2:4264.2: 0.634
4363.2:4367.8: 0.698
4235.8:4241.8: 0.641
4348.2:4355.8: 0.654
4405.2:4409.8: 0.685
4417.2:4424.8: 0.73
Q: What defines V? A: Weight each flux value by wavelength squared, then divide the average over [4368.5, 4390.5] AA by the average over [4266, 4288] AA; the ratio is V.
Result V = 1.09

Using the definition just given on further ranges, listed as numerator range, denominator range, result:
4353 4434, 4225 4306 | 1.19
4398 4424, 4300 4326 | 1.25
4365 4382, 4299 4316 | 1.27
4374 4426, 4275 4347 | 1.17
